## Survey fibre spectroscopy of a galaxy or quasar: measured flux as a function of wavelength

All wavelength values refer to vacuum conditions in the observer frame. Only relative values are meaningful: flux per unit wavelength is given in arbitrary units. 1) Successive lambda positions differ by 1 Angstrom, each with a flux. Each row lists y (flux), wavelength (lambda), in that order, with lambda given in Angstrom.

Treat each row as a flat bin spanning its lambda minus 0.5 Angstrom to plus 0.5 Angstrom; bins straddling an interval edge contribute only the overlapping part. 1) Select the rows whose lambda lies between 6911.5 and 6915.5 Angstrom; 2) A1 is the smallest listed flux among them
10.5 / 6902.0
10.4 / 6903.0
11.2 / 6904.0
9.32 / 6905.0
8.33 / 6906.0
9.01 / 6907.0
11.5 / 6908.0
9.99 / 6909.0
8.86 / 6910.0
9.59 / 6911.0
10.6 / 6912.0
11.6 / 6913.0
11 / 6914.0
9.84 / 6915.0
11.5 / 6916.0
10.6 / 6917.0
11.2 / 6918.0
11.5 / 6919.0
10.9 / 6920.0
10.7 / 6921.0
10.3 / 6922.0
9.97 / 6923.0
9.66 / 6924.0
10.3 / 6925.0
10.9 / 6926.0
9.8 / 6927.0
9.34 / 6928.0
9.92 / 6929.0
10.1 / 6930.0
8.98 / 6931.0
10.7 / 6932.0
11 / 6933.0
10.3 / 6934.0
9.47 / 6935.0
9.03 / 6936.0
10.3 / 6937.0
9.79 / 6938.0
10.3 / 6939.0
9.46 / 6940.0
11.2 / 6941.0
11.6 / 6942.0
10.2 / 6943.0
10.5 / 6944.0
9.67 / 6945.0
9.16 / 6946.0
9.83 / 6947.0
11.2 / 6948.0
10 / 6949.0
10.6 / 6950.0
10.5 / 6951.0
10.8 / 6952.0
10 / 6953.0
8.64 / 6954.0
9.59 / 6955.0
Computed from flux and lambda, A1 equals 9.84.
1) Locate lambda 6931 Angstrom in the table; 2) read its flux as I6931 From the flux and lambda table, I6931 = 8.98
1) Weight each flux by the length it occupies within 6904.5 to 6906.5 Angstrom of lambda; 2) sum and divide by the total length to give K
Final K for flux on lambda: 8.82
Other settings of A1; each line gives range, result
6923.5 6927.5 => 9.66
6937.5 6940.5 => 9.46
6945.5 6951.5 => 9.16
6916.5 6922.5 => 10.3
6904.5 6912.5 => 8.33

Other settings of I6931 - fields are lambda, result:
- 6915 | 9.84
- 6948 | 11.2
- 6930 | 10.1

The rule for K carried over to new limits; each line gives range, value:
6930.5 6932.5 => 9.84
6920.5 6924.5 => 10.2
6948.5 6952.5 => 10.5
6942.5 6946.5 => 9.88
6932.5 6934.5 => 10.7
